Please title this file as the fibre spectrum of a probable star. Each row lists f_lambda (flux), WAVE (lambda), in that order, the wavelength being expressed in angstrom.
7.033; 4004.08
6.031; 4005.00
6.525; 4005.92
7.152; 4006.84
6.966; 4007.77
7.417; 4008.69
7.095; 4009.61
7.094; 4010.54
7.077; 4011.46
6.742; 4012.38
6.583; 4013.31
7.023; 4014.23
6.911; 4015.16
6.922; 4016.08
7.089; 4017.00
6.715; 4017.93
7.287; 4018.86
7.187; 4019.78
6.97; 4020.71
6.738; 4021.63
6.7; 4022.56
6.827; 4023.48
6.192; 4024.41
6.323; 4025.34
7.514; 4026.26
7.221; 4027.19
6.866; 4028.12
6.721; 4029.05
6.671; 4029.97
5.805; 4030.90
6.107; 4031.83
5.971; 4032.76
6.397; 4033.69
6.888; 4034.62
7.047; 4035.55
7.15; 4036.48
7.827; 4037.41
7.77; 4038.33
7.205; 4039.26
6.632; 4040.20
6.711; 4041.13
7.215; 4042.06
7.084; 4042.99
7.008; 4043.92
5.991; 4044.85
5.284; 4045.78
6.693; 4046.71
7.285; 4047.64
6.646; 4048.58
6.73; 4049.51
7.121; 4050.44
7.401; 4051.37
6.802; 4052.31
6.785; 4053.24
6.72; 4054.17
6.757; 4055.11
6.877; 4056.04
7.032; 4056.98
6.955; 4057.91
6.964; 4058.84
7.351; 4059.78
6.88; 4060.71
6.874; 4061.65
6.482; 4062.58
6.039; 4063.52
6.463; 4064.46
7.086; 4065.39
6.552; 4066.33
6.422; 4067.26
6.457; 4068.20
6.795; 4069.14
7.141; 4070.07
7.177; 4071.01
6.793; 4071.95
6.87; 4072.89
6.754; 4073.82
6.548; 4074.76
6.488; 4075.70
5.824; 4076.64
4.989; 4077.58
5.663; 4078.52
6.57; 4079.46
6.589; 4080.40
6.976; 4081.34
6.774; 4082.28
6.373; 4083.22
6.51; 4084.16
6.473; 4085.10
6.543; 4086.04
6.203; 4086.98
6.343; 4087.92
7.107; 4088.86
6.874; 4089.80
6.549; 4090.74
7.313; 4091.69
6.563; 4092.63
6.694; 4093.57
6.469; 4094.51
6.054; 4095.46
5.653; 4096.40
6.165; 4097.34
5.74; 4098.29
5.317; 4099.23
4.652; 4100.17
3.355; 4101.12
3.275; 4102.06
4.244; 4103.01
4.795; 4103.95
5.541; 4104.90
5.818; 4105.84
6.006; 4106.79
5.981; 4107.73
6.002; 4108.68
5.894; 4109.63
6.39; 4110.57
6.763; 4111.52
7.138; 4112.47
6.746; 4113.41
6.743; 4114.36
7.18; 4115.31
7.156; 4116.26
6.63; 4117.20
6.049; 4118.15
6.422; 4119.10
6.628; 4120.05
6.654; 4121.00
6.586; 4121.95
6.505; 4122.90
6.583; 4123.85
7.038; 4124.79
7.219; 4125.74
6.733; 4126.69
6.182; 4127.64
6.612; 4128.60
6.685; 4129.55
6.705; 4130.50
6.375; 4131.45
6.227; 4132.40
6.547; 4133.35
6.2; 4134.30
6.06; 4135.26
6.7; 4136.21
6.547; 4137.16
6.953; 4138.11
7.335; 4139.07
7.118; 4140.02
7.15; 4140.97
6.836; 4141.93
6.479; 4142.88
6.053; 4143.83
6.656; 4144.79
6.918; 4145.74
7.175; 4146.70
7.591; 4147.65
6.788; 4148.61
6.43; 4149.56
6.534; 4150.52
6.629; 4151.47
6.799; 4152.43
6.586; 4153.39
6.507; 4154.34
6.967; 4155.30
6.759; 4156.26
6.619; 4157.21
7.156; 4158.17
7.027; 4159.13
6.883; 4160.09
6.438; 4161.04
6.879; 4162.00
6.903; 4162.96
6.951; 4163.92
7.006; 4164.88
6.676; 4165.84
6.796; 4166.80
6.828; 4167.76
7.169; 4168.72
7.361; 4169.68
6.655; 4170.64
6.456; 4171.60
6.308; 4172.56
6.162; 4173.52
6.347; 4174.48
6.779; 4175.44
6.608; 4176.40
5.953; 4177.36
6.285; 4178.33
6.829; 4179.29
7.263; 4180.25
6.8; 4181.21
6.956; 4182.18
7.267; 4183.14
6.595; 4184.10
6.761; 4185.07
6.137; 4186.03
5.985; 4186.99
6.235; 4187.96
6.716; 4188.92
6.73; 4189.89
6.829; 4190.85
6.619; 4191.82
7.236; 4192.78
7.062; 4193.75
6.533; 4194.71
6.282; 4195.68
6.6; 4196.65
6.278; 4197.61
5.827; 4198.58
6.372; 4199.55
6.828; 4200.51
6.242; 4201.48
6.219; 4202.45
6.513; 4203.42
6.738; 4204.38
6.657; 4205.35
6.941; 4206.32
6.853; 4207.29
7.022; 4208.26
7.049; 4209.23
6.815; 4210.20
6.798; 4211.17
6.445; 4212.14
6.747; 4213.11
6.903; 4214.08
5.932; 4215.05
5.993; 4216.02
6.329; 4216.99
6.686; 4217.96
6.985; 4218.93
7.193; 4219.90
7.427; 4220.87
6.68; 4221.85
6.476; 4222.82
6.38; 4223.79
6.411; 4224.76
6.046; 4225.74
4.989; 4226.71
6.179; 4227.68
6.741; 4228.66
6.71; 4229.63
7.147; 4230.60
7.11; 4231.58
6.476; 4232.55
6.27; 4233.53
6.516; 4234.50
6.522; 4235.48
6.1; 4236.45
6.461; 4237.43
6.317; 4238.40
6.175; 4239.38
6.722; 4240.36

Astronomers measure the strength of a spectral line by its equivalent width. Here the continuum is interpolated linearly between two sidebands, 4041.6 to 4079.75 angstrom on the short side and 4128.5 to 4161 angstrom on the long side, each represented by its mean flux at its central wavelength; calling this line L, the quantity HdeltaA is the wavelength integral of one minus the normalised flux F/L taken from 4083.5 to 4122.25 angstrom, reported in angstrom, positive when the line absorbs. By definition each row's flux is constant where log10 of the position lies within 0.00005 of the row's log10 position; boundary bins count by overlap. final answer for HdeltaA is 3.3 angstrom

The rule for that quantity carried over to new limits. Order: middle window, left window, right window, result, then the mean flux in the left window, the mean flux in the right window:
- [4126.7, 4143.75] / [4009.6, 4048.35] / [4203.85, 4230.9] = 0.21 angstrom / 6.82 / 6.61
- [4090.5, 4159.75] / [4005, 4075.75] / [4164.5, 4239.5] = 3.09 angstrom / 6.82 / 6.6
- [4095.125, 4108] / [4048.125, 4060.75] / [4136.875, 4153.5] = 3.21 angstrom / 6.94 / 6.82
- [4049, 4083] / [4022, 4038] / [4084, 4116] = -1.65 angstrom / 6.73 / 6.03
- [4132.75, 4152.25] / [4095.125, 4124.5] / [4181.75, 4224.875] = -1.68 angstrom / 5.97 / 6.63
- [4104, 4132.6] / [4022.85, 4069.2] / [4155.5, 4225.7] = 1.00 angstrom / 6.77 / 6.67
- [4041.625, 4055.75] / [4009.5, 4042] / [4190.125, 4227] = 0.11 angstrom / 6.86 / 6.59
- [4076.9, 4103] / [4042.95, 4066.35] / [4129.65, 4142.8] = 2.69 angstrom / 6.76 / 6.67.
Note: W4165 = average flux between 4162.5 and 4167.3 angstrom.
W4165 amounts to 6.86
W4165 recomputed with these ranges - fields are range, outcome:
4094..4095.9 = 6.26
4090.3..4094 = 6.78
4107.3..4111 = 6.06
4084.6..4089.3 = 6.54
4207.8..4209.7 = 7.03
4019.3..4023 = 6.91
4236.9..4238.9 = 6.37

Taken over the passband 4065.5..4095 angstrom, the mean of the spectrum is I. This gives 6.57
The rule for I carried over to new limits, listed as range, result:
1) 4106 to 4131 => 6.57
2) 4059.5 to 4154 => 6.43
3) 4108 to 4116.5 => 6.63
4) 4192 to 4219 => 6.6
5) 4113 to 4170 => 6.74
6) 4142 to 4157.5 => 6.73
